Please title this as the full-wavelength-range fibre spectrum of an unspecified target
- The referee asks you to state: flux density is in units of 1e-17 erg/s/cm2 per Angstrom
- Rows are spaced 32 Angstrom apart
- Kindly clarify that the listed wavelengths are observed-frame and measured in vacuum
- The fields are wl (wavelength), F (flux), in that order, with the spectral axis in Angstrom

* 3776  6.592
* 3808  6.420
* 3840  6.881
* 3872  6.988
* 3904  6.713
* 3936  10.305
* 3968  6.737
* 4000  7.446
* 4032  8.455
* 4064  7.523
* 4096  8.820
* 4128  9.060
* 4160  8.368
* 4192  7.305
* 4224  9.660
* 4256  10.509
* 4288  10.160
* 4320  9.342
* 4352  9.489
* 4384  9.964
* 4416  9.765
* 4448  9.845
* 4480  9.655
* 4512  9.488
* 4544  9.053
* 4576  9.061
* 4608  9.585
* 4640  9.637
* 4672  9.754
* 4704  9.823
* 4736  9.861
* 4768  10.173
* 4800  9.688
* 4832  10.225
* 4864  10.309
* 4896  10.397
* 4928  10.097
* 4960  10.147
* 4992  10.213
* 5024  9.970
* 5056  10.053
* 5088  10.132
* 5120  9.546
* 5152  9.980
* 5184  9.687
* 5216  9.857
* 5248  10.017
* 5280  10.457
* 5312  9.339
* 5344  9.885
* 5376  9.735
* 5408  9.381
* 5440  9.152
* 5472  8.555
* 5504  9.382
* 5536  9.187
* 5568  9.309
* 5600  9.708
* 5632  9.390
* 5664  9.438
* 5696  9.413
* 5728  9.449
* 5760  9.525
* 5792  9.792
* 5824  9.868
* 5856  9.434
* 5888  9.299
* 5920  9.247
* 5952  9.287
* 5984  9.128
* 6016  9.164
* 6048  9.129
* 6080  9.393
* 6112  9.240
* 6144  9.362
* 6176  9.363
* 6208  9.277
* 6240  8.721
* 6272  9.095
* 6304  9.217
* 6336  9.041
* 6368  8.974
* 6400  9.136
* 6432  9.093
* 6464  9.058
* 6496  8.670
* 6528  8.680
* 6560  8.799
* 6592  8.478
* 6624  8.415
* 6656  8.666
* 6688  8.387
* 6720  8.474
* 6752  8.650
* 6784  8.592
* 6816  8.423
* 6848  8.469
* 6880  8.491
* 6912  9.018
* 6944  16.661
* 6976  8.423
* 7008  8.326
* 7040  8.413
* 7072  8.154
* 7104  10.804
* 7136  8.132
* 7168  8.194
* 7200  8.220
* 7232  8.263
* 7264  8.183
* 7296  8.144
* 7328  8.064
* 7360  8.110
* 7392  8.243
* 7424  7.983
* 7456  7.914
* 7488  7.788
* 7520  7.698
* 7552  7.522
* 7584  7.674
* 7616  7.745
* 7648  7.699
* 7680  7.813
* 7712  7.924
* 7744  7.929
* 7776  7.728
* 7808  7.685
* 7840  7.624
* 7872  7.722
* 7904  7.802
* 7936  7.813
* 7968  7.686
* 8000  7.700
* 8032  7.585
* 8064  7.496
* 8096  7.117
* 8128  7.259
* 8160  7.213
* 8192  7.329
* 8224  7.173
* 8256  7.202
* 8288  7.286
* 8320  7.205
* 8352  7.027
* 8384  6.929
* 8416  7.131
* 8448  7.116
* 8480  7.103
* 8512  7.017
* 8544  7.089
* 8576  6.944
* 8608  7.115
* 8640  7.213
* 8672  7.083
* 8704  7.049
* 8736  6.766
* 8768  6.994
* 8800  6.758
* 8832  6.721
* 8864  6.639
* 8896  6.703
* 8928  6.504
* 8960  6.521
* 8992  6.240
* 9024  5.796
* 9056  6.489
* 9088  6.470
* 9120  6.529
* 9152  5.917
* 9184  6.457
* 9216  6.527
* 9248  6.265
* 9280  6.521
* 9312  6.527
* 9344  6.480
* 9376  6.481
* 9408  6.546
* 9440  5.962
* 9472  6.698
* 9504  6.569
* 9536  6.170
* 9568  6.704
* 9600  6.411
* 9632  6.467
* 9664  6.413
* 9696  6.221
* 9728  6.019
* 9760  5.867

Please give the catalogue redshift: 0.056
